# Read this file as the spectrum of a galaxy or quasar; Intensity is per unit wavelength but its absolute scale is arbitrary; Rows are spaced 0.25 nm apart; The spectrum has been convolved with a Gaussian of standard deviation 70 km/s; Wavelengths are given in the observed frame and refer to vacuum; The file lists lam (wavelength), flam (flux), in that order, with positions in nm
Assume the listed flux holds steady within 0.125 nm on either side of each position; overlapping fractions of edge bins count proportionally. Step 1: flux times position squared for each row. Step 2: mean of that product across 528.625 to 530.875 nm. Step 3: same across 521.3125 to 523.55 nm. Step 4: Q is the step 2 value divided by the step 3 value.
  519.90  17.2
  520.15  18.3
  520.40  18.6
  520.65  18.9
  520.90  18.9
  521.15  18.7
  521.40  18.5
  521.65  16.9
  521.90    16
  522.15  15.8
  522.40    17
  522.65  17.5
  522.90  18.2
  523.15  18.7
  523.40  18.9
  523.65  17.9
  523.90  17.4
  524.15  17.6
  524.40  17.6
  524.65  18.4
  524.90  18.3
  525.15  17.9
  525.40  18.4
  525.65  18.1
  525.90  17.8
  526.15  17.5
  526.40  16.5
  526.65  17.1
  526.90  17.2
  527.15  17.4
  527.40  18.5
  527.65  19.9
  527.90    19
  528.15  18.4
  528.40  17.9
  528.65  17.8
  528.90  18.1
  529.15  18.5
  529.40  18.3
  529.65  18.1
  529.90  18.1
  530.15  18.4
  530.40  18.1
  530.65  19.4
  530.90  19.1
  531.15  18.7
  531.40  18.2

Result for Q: 1.08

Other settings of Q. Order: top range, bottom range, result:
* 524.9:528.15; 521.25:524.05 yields 1.04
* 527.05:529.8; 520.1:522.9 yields 1.06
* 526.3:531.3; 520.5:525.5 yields 1.04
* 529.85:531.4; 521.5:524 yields 1.10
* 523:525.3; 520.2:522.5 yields 1.03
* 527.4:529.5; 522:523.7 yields 1.07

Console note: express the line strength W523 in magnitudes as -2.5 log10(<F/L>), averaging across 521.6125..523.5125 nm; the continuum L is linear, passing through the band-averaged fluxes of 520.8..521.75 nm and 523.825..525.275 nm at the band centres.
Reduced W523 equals 0.04 mag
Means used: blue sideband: 18.3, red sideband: 17.9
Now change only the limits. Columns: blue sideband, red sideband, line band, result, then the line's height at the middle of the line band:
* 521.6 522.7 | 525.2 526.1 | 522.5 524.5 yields -0.05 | 17.1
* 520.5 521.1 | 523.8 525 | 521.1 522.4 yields 0.09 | 18.6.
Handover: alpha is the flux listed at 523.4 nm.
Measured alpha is 18.9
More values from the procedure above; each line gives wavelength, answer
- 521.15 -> 18.7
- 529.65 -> 18.1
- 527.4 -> 18.5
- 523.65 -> 17.9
